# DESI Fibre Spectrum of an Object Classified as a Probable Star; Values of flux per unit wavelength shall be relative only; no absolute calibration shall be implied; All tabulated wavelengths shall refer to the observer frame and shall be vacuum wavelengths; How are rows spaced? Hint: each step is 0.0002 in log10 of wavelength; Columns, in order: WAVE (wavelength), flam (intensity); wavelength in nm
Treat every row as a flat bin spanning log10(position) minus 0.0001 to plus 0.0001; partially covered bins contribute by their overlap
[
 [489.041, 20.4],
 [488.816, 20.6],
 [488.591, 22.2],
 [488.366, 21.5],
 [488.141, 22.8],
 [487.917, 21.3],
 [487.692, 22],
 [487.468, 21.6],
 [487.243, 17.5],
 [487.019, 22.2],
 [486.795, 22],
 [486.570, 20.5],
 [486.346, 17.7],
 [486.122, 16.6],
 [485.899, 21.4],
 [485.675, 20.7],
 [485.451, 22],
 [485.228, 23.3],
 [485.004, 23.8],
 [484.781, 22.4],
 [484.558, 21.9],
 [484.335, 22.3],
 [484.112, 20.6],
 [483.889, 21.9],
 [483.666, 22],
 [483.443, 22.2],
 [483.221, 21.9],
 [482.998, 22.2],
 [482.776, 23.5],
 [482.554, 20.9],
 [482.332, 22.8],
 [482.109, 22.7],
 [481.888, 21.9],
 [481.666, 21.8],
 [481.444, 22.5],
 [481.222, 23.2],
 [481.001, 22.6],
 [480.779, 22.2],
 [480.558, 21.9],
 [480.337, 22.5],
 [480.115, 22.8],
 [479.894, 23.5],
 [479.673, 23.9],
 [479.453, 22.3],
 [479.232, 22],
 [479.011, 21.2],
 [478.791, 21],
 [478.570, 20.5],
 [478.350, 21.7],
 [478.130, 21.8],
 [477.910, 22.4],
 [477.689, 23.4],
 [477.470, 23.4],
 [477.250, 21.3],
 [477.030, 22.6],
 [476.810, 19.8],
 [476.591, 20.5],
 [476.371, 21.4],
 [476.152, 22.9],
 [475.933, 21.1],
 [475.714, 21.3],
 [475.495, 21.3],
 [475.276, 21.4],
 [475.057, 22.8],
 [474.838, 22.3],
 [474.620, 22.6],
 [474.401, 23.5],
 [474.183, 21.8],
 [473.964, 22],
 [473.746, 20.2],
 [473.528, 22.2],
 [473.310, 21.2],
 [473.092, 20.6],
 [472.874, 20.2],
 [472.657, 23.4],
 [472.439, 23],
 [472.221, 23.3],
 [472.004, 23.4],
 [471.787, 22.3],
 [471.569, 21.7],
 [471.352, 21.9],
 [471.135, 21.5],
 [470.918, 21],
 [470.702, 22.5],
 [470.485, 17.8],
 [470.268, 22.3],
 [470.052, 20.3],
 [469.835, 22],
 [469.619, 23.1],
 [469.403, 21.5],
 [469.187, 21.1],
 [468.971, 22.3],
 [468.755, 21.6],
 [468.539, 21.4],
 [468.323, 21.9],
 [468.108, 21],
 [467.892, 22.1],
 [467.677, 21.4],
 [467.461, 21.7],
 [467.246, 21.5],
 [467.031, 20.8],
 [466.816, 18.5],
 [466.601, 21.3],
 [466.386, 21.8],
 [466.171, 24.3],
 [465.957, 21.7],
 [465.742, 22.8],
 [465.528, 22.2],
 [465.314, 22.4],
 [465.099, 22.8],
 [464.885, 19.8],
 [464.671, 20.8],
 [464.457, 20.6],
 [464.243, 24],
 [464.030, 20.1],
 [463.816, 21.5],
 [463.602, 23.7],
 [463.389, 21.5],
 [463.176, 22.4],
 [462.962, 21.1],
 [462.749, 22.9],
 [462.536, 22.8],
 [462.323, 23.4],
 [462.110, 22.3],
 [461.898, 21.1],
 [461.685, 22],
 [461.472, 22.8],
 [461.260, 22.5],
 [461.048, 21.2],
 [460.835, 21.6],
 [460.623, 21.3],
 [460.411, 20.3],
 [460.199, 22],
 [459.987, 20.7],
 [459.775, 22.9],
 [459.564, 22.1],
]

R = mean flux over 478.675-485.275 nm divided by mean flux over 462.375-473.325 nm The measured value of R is 1.03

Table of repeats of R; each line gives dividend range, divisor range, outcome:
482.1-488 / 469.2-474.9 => 0.98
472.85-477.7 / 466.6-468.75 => 1.03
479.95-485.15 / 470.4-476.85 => 1.03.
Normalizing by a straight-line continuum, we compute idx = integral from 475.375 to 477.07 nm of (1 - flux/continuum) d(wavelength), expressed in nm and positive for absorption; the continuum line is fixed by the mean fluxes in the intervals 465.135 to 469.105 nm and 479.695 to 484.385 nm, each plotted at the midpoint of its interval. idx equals 0.06 nm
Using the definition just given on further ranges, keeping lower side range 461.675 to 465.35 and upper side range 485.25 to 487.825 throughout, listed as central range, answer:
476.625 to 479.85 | -0.14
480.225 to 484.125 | -0.27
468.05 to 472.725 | -0.07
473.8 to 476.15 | -0.09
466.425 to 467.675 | 0.05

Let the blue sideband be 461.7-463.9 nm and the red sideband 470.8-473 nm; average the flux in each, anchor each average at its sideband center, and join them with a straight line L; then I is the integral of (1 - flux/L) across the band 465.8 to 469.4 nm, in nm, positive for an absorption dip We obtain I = 0.11 nm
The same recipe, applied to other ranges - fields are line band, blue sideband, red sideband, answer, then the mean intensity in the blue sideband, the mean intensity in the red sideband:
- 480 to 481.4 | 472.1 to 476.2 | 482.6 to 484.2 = -0.03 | 21.9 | 22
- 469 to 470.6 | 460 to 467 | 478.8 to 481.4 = 0.06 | 21.8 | 22.5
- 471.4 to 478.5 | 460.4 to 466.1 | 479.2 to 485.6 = 0.09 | 22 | 22.4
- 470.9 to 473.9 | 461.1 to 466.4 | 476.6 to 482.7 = 0.04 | 22.1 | 22.2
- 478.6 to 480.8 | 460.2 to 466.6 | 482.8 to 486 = -0.02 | 22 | 22.1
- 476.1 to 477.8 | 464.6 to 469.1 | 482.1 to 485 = 0.00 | 21.6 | 22.1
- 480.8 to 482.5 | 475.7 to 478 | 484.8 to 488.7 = -0.07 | 21.8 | 21.2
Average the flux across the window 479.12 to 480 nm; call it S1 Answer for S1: 22.9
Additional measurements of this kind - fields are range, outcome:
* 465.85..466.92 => 21.5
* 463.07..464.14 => 21.9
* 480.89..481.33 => 22.9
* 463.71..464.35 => 21.9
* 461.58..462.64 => 22.3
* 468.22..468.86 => 21.6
